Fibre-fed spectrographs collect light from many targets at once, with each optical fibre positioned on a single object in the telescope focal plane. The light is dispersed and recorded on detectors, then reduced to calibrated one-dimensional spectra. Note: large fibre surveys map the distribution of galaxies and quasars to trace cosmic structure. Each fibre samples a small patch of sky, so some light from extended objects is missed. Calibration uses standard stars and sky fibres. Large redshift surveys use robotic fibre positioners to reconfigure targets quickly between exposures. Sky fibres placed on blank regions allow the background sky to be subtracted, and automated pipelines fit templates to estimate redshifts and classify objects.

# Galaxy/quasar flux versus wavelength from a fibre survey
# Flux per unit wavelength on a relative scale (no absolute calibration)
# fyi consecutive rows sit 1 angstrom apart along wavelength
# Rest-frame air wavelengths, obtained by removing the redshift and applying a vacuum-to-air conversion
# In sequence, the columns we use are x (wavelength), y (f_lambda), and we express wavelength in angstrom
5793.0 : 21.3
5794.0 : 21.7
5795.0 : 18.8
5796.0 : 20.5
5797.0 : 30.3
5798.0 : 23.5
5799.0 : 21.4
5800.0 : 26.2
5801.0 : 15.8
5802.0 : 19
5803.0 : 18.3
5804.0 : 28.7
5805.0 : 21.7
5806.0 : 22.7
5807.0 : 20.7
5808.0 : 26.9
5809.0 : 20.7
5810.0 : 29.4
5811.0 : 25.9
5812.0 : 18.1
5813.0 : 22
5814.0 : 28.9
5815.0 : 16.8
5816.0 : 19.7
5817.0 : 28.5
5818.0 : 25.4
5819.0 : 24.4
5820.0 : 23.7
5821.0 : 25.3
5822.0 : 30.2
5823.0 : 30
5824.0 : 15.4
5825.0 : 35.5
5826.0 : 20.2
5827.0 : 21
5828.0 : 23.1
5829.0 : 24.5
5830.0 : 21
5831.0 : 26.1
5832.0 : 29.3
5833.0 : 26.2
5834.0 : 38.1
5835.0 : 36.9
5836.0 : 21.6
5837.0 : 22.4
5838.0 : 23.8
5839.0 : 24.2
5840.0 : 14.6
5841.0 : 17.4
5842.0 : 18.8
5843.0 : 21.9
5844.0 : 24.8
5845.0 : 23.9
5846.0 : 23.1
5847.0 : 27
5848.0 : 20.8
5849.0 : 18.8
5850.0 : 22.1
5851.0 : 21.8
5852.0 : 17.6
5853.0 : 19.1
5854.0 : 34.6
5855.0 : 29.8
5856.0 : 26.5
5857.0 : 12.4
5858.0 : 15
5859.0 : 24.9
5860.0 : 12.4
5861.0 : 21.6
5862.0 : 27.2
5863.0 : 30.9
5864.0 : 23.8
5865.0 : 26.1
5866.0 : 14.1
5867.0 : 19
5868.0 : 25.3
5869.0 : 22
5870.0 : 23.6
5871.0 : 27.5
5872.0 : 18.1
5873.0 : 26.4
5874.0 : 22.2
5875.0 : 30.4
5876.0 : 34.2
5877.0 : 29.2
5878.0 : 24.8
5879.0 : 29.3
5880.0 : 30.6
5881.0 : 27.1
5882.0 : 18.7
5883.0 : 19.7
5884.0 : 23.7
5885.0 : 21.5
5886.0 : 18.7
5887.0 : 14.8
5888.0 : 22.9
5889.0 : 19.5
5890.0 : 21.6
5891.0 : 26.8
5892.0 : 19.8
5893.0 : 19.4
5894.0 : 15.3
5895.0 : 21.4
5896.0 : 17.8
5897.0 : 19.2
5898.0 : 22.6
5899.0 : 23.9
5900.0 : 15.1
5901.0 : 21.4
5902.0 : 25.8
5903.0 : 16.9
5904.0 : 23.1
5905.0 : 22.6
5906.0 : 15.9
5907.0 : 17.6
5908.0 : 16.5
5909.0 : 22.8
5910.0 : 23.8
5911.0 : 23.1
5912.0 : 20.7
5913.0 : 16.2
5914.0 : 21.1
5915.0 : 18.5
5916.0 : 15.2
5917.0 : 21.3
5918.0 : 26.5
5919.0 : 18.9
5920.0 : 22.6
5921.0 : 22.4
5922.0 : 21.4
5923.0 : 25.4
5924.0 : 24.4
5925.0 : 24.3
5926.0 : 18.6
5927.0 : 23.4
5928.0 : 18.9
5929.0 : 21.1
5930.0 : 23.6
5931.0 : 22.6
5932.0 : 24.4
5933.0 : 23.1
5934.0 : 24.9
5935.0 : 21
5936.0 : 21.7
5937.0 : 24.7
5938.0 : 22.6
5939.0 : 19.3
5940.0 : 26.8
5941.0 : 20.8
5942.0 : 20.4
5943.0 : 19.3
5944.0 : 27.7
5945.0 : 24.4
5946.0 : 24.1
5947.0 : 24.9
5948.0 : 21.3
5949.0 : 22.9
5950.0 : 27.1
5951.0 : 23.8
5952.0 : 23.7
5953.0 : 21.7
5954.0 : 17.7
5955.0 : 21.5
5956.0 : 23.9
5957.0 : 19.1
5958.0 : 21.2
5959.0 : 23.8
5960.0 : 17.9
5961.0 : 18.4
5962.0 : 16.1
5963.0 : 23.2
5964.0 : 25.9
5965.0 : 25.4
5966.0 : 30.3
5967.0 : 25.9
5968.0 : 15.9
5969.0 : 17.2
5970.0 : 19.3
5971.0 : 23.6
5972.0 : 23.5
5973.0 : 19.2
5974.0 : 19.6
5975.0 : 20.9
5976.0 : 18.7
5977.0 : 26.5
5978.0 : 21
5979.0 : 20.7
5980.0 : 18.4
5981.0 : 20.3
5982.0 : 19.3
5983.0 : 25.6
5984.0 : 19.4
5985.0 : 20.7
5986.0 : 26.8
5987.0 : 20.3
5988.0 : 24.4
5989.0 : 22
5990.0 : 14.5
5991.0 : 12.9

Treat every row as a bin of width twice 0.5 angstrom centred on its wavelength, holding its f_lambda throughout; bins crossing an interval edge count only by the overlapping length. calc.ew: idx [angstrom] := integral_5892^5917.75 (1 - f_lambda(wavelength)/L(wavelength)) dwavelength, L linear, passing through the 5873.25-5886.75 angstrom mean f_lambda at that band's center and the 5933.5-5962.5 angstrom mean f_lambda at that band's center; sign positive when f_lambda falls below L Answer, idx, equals 4.4 angstrom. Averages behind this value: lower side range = 25.2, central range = 20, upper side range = 22.2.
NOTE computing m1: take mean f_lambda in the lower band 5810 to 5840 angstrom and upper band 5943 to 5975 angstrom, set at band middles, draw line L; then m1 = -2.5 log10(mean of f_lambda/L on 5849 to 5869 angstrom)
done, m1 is 0.10 mag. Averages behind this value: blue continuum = 25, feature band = 22.2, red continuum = 22.2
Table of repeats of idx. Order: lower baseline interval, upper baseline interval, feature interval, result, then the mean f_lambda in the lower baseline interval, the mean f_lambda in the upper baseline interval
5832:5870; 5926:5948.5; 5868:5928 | 2.26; 23.1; 22.7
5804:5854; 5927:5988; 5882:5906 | 2.64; 23.9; 22.1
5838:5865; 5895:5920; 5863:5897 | -2.67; 22.2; 20.3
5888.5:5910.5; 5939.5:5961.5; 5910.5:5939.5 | -0.53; 20.4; 22.4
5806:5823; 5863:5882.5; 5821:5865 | 1.54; 24.3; 25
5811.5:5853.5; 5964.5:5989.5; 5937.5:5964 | 0.01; 23.7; 21.8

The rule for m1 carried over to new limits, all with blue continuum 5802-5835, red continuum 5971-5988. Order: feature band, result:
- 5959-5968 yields -0.038 mag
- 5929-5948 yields -0.035 mag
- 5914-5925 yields 0.045 mag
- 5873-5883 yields -0.147 mag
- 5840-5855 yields 0.088 mag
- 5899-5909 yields 0.161 mag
